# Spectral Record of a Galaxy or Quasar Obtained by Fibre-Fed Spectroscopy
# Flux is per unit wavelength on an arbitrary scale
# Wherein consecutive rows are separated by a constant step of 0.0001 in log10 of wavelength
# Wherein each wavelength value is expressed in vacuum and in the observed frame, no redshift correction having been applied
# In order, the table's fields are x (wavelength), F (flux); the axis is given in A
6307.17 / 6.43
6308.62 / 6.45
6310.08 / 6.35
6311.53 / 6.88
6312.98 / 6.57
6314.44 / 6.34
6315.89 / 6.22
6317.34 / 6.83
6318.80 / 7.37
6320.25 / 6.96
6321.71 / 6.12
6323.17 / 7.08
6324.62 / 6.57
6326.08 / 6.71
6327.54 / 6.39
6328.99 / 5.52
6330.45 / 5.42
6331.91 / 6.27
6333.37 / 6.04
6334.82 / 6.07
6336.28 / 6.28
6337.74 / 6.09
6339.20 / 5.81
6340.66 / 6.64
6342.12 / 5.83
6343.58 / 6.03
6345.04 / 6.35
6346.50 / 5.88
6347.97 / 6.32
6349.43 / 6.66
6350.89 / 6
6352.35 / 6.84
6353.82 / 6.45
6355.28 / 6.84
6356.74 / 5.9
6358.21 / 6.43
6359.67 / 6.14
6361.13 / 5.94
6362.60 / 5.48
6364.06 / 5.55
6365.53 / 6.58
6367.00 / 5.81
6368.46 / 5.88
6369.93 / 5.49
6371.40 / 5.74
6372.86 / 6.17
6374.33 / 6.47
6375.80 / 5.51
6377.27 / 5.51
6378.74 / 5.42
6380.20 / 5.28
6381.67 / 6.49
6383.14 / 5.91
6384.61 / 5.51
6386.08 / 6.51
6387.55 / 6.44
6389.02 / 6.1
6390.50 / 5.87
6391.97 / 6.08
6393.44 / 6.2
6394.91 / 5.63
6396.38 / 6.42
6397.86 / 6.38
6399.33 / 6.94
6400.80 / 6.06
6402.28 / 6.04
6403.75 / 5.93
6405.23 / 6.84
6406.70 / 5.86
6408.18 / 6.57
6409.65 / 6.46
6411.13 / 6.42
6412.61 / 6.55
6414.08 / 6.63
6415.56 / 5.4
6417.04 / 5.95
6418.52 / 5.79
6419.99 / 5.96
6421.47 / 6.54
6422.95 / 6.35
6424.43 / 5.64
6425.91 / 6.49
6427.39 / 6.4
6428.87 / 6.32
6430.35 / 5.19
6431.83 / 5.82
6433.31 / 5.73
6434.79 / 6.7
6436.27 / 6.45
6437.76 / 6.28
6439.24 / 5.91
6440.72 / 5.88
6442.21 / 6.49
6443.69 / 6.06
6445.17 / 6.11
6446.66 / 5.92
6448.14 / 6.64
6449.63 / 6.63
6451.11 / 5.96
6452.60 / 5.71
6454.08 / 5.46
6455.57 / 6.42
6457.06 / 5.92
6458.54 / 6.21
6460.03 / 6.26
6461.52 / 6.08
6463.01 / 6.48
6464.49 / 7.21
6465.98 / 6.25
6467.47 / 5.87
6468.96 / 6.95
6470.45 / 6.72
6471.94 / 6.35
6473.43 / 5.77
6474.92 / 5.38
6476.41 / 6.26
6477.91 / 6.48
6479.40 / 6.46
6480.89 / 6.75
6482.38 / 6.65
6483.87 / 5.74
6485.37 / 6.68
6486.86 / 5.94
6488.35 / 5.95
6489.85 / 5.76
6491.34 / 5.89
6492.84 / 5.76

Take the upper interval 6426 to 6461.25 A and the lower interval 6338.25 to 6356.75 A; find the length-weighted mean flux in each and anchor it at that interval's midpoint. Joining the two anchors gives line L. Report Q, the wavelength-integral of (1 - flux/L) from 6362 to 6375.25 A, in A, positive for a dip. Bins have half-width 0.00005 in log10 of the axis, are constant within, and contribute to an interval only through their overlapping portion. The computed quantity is 0.72 A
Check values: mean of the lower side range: 6.29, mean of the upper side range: 6.11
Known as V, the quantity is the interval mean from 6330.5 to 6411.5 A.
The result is 6.11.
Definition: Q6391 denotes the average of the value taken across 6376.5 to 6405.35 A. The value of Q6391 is 6.06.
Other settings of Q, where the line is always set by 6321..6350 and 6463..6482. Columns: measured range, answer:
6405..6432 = 0.64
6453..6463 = 0.45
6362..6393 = 1.77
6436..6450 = 0.27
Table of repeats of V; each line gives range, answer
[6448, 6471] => 6.29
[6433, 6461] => 6.15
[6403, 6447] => 6.16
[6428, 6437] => 6.04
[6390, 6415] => 6.29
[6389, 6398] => 6.07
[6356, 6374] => 5.94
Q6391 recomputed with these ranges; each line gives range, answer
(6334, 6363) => 6.21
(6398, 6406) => 6.37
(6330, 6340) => 6.02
